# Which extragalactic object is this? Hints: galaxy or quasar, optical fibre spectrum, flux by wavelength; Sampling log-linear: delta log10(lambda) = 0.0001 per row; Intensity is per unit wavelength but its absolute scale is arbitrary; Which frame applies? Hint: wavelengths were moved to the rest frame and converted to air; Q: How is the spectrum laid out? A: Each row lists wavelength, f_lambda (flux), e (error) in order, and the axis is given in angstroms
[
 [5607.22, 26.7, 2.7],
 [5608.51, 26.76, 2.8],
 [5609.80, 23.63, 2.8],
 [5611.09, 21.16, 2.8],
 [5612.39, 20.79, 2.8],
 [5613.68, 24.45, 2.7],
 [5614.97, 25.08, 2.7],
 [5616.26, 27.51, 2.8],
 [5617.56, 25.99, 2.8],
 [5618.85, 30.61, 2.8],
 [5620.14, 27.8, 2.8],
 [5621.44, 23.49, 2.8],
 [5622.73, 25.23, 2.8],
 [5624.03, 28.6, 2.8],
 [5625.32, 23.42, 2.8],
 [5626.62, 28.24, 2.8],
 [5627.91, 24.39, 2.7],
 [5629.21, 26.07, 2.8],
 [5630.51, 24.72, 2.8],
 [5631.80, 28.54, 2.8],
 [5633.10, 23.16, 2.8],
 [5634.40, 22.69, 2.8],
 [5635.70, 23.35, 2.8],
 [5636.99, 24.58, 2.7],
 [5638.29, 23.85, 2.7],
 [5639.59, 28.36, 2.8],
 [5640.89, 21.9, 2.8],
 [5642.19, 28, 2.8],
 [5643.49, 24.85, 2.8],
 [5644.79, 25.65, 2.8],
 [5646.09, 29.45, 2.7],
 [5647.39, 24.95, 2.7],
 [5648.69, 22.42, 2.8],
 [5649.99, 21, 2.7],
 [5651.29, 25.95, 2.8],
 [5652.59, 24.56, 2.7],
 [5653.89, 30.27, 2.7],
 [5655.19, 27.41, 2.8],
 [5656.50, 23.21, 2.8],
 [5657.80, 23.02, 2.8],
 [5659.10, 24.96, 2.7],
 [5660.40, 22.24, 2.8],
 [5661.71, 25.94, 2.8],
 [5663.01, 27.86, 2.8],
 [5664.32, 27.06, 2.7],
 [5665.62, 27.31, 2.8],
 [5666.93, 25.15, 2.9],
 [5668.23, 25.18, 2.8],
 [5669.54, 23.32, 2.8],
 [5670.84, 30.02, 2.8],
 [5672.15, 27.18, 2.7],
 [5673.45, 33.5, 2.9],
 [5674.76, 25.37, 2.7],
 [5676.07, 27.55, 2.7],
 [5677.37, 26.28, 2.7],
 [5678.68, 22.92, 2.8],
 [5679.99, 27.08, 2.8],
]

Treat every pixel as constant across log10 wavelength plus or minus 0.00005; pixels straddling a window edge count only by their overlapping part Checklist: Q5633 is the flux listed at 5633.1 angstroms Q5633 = 23.16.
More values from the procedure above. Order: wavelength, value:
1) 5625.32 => 23.42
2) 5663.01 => 27.86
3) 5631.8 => 28.54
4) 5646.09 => 29.45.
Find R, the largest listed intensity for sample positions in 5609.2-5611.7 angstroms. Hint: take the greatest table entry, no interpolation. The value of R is 23.63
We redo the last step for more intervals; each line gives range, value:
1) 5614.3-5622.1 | 30.61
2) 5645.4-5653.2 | 29.45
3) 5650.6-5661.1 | 30.27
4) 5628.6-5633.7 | 28.54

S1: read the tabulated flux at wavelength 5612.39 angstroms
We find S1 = 20.79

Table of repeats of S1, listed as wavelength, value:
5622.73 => 25.23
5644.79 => 25.65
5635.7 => 23.35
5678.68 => 22.92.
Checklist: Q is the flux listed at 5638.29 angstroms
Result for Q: 23.85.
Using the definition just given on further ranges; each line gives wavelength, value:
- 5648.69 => 22.42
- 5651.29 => 25.95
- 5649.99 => 21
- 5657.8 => 23.02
